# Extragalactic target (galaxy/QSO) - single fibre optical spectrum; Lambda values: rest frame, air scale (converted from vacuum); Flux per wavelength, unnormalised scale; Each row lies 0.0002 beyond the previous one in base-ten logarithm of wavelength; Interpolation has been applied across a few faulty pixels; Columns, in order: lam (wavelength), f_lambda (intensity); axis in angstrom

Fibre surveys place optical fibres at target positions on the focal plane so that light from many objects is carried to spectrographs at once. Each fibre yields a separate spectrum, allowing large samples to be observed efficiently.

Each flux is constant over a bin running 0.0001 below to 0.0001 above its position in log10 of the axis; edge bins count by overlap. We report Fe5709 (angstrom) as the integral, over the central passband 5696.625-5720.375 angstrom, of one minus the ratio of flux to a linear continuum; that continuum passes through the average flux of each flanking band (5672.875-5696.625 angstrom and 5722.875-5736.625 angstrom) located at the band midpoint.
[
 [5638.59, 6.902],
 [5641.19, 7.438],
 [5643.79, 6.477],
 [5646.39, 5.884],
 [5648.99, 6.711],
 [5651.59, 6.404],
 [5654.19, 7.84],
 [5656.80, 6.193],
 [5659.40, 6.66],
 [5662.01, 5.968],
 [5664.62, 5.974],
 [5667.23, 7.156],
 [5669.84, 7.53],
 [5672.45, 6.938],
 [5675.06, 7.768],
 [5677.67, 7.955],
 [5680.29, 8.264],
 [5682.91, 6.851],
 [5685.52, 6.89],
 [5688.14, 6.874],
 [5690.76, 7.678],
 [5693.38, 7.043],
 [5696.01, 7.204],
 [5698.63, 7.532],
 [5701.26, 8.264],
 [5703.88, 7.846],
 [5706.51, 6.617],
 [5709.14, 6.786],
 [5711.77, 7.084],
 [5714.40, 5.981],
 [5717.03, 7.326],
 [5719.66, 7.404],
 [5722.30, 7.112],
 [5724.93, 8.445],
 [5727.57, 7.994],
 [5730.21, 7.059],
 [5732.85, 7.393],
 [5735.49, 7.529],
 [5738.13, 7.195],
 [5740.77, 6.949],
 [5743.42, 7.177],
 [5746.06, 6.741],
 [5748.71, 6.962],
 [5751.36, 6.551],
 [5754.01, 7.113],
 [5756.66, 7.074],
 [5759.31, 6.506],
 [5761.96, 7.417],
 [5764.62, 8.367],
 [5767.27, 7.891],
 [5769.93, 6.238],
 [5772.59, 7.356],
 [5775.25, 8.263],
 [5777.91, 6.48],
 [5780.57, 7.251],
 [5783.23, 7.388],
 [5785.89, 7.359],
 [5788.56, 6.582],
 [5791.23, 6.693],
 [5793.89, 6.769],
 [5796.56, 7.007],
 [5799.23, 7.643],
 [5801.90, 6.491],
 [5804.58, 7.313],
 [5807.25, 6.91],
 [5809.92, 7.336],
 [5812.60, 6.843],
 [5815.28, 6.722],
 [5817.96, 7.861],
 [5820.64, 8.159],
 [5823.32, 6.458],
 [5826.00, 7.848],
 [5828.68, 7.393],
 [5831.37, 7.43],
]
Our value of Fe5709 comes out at 1.0 angstrom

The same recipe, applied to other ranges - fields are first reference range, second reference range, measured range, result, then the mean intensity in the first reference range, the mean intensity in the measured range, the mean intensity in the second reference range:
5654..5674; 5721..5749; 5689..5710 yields -1.01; 6.74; 7.37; 7.34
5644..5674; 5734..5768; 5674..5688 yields -1.44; 6.66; 7.49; 7.18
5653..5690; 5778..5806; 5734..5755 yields 0.04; 7.07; 7.03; 7.02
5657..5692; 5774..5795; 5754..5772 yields -0.37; 7.09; 7.24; 7.1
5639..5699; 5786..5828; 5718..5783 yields -1.84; 7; 7.27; 7.12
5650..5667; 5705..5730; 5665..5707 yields -3.28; 6.55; 7.39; 7.19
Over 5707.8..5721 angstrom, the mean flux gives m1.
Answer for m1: 6.92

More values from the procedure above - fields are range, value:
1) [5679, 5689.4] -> 7.22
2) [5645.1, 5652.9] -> 6.34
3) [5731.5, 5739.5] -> 7.37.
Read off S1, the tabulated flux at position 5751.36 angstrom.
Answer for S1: 6.551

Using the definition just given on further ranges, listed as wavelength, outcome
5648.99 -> 6.711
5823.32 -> 6.458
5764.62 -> 8.367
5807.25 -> 6.91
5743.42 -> 7.177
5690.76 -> 7.678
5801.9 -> 6.491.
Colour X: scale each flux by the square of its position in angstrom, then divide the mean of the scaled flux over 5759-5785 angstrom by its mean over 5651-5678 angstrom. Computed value 1.1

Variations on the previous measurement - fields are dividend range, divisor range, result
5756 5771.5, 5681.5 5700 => 1.04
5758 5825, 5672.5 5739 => 1.00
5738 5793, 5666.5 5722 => 1.00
